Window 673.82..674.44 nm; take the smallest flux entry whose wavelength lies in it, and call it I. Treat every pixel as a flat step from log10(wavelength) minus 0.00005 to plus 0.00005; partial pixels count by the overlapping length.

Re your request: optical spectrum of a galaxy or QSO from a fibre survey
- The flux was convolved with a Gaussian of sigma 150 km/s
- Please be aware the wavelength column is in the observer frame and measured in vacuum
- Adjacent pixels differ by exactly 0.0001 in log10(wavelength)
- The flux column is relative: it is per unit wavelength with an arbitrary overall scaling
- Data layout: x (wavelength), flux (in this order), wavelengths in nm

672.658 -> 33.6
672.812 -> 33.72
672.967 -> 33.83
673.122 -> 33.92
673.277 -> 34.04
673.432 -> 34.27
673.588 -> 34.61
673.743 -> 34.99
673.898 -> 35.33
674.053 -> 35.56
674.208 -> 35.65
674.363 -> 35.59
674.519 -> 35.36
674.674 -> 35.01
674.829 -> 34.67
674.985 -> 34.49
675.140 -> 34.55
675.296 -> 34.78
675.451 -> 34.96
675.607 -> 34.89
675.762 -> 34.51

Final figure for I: 35.33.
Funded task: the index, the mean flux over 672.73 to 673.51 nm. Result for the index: 34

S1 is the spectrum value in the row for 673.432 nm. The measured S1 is 34.27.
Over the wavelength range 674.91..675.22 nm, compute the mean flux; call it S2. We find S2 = 34.5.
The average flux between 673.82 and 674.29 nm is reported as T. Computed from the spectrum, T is 35.6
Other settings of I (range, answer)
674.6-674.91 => 34.67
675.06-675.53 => 34.55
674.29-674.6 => 35.36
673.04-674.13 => 33.92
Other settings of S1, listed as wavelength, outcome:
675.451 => 34.96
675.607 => 34.89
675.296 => 34.78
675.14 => 34.55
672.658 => 33.6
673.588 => 34.61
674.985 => 34.49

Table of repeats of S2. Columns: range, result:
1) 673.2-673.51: 34.1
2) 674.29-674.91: 35.1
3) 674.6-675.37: 34.7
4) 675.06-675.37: 34.7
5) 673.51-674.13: 35.1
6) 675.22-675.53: 34.9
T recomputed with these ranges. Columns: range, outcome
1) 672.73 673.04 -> 33.9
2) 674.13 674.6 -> 35.5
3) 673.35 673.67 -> 34.4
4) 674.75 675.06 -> 34.6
